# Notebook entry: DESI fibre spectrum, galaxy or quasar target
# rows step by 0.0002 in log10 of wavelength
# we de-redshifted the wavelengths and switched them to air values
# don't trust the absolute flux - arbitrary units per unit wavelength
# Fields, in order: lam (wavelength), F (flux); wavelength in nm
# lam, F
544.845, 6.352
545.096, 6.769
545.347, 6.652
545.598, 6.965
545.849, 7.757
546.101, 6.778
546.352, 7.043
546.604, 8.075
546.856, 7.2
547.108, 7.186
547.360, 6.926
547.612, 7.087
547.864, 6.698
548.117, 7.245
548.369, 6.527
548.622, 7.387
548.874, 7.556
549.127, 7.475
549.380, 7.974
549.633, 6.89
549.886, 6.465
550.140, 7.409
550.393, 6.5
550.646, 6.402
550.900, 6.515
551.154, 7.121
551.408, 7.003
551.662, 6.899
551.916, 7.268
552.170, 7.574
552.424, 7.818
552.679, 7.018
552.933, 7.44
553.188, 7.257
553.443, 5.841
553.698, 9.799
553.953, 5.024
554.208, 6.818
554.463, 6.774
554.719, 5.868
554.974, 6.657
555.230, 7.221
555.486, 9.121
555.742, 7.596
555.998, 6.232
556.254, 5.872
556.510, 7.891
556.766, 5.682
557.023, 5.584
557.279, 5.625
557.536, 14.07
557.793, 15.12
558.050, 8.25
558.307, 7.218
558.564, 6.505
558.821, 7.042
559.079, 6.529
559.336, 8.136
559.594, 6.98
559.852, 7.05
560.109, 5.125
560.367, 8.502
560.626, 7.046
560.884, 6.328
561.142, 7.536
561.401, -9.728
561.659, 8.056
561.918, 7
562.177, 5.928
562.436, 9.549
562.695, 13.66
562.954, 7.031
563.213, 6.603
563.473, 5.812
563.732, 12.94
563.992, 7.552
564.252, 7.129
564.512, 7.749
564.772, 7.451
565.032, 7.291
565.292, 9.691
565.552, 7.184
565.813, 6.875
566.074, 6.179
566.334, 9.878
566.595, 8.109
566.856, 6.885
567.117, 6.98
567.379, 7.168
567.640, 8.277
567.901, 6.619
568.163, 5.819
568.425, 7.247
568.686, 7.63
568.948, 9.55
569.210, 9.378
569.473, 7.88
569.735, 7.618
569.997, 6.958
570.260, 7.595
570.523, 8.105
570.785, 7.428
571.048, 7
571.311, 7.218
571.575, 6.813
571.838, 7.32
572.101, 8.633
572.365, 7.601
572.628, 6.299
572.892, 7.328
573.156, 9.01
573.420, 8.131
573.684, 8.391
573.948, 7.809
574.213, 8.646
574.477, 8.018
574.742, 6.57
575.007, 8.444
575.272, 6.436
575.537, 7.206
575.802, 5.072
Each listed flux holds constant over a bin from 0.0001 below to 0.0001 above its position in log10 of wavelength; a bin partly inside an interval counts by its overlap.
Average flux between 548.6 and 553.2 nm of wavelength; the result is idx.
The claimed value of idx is 7.15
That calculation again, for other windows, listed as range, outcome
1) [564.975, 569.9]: 7.7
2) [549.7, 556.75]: 6.99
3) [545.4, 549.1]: 7.17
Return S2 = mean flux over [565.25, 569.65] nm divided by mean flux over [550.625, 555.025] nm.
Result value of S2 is 1.1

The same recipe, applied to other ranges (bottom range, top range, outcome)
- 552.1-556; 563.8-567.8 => 1.08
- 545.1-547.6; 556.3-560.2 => 1.09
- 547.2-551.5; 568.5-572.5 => 1.11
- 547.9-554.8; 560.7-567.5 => 1.02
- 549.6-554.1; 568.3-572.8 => 1.09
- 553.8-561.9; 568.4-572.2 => 1.14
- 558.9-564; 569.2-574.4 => 1.12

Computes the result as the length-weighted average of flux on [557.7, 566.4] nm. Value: 7.34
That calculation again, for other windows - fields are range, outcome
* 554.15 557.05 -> 6.82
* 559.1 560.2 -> 6.86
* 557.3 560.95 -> 8.09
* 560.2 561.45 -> 4.84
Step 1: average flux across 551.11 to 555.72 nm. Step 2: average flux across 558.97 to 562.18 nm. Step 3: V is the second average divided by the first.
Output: 0.80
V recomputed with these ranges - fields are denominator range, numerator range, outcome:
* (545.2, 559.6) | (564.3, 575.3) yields 1.05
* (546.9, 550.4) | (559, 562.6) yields 0.85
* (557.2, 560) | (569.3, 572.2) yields 0.89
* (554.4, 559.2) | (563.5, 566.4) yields 1.05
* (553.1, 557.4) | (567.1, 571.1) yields 1.13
